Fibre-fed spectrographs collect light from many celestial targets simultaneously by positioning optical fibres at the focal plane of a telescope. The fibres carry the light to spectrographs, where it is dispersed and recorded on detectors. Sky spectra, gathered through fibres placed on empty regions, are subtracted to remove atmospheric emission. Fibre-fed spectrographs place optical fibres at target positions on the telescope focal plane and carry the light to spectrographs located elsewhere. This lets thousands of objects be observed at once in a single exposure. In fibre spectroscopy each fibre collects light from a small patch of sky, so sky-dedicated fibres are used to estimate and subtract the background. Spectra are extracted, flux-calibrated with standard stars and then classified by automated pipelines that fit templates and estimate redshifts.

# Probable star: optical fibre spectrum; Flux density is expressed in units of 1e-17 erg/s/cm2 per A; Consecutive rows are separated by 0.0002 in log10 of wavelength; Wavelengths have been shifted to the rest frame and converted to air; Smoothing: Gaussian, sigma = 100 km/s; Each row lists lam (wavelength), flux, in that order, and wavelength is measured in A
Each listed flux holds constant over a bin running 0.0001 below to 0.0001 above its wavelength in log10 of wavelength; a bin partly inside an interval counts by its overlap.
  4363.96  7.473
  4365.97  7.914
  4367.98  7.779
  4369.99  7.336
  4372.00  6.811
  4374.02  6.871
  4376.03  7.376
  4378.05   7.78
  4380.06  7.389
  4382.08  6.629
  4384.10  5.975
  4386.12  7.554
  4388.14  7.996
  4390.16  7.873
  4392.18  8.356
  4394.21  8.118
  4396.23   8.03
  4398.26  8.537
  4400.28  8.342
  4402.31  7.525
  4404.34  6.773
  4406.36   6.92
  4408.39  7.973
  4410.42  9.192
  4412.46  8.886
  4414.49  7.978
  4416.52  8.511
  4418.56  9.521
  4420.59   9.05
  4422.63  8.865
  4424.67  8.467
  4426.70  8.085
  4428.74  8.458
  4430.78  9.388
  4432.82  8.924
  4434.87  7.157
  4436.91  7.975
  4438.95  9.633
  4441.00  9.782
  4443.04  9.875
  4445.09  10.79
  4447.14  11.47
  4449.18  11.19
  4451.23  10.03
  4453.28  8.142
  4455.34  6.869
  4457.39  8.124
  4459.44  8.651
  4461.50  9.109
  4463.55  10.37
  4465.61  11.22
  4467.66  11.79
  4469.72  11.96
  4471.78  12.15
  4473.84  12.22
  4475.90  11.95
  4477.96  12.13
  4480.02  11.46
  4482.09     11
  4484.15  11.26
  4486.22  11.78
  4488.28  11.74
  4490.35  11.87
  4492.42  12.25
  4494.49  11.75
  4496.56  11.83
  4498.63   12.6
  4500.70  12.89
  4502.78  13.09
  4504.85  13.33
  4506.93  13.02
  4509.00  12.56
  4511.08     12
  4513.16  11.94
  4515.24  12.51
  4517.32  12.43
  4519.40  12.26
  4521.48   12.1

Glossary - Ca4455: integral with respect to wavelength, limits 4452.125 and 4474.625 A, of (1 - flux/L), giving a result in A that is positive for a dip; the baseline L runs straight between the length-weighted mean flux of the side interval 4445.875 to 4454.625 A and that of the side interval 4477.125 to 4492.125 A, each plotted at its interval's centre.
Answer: 1.5 A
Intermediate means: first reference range 10.1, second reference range 11.6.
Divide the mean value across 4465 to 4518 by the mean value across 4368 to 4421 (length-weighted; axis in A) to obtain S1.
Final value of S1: 1.55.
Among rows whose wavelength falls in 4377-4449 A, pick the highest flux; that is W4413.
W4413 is 11.47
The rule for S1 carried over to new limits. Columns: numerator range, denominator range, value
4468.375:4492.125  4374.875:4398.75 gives 1.55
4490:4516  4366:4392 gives 1.70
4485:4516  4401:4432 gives 1.47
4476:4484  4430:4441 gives 1.33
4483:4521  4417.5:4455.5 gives 1.34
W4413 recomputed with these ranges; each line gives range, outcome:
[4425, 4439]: 9.633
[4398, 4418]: 9.192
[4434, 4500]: 12.6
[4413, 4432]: 9.521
